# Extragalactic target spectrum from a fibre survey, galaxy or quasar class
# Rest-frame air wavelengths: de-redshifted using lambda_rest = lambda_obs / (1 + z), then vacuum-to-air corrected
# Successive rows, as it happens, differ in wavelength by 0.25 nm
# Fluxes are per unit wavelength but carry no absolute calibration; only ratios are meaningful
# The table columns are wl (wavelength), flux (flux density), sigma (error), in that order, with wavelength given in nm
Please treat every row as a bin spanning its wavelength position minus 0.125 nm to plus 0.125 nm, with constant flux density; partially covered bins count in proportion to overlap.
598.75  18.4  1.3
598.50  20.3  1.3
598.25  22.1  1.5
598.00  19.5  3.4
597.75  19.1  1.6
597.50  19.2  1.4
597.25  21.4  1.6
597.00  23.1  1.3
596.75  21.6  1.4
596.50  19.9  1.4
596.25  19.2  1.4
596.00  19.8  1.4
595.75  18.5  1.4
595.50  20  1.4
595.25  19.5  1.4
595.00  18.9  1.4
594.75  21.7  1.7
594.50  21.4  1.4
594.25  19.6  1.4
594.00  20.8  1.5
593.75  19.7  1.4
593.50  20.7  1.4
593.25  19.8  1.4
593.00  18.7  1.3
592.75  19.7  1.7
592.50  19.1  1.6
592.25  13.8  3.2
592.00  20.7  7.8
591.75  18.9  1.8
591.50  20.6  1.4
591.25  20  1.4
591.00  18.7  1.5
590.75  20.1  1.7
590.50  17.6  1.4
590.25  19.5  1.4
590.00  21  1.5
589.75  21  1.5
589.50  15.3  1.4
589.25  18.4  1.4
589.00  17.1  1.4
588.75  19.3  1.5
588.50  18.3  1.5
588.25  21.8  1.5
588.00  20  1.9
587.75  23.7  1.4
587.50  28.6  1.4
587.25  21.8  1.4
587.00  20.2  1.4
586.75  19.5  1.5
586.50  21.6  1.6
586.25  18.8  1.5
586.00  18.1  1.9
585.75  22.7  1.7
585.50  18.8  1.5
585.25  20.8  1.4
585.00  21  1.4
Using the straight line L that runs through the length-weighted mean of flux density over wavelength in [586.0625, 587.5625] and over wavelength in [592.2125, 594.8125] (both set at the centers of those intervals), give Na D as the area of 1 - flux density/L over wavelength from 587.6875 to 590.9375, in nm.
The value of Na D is 0.21 nm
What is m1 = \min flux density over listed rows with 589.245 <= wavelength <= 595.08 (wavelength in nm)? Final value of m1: 13.8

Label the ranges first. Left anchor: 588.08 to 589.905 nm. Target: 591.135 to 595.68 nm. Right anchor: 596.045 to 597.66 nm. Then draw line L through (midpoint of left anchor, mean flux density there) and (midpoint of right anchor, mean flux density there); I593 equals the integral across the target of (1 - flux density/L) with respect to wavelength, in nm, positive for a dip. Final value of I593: 0.05 nm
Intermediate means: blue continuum 18.8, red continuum 20.7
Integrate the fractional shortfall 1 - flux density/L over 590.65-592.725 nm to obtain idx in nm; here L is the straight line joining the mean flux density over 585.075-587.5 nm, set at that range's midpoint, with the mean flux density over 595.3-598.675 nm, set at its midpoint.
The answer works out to 0.15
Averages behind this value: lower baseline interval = 20.7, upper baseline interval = 20.2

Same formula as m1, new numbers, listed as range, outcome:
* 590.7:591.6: 18.7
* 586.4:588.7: 18.3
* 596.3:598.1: 19.1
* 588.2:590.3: 15.3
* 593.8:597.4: 18.5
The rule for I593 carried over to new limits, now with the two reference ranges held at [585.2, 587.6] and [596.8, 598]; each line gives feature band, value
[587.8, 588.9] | 0.047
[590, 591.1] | 0.088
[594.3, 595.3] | 0.016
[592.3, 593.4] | 0.096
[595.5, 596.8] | 0.060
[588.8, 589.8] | 0.148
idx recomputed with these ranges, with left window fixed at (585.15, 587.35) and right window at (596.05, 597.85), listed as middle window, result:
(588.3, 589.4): 0.100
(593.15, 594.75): -0.002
